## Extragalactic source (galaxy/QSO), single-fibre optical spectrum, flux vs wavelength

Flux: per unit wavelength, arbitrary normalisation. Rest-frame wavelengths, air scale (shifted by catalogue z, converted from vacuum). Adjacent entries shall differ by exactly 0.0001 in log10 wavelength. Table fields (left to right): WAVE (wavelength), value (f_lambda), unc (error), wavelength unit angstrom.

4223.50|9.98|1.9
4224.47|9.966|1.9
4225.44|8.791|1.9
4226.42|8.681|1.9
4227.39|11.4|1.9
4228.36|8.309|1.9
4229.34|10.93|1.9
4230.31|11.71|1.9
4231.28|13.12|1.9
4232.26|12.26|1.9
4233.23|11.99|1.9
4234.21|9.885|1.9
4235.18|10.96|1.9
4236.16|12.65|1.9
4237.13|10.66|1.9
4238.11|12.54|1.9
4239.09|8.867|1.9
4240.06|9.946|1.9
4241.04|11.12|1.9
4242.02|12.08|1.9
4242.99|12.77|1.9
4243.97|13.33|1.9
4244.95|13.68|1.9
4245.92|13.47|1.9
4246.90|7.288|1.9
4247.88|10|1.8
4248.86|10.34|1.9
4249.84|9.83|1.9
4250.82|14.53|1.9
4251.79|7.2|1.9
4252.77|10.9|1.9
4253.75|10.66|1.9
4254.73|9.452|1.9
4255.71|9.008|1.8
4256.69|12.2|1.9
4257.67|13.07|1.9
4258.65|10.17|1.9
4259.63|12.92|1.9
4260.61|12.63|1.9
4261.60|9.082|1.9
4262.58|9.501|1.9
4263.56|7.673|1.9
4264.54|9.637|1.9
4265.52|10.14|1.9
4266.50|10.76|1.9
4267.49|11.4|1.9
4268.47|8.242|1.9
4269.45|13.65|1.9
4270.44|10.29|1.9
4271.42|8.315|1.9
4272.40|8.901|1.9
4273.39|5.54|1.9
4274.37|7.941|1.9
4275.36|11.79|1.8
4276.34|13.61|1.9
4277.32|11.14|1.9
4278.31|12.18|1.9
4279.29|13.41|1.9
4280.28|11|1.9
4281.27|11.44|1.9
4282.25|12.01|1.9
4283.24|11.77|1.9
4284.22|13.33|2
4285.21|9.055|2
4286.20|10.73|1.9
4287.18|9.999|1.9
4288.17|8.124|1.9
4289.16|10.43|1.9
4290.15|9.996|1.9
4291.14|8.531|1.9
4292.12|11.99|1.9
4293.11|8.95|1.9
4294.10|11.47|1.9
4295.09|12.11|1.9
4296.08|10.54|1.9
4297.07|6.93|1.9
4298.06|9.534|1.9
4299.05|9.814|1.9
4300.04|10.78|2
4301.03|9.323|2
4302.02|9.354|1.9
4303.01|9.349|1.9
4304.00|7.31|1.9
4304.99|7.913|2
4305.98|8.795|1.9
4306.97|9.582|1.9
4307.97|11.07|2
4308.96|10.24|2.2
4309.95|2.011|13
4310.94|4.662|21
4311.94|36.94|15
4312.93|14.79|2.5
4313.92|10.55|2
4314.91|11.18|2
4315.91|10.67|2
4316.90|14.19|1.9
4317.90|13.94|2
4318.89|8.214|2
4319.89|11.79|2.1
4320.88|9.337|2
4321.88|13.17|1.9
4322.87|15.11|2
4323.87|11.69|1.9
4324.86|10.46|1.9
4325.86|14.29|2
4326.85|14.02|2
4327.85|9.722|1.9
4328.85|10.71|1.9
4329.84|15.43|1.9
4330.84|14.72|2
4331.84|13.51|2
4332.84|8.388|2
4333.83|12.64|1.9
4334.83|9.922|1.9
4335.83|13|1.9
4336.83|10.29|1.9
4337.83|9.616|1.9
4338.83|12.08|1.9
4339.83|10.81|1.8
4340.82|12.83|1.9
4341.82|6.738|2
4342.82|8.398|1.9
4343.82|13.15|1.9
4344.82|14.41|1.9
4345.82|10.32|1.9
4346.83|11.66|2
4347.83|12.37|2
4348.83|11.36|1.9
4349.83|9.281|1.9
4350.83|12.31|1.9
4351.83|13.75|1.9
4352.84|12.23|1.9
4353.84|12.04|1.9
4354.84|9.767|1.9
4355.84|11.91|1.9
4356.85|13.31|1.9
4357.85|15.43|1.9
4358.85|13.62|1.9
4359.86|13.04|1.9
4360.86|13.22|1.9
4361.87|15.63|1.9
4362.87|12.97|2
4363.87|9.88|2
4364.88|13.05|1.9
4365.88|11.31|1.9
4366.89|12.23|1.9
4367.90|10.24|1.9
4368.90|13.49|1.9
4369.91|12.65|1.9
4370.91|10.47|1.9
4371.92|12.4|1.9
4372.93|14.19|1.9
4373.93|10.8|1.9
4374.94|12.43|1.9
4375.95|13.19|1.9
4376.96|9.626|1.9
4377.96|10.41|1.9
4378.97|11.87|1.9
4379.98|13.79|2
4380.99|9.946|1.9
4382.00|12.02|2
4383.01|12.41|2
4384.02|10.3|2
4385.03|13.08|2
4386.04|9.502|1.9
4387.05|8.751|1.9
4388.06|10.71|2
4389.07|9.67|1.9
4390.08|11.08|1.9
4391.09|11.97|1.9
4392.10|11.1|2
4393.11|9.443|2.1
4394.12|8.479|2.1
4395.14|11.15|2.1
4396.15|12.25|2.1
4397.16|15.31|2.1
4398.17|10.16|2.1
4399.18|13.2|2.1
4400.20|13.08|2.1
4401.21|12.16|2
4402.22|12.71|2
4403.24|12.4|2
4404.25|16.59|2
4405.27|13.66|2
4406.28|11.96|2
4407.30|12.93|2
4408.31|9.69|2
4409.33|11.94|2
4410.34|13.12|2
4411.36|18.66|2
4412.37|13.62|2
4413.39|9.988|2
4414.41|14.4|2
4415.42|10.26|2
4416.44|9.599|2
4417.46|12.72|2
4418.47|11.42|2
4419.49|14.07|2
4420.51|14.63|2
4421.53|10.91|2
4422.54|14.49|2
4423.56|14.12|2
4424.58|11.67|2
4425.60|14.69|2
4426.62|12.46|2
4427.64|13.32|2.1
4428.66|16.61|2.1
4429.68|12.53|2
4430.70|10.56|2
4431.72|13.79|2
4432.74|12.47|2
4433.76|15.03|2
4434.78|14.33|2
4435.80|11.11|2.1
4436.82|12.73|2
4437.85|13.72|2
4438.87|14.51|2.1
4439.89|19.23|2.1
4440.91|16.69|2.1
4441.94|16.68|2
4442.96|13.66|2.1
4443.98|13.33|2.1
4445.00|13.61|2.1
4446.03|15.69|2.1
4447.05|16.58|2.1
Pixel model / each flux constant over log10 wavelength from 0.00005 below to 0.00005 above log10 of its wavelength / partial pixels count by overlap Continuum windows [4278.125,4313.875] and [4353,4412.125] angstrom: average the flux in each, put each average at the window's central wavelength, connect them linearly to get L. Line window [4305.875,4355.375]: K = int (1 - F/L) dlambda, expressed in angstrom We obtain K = -2.34 angstrom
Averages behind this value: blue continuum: 10.7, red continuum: 12.1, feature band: 11.8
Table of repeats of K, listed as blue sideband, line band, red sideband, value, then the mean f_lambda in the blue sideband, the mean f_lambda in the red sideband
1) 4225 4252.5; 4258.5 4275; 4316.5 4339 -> 2.2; 11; 12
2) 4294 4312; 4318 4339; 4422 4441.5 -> -2.6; 9.74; 13.9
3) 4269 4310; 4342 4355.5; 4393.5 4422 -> -0.2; 10.1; 12.5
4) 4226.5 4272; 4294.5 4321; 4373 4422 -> 1.2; 10.9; 12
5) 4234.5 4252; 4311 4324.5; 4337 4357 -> -2.7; 11.2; 11.4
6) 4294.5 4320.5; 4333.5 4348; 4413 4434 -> 0.3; 10.8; 12.8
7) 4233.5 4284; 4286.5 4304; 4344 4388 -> 2.3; 10.8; 12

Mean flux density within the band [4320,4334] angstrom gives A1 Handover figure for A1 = 12.4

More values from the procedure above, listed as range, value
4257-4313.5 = 10.6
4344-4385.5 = 12.2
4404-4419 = 12.6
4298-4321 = 10.9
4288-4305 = 9.65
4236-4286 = 10.8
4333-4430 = 12.1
